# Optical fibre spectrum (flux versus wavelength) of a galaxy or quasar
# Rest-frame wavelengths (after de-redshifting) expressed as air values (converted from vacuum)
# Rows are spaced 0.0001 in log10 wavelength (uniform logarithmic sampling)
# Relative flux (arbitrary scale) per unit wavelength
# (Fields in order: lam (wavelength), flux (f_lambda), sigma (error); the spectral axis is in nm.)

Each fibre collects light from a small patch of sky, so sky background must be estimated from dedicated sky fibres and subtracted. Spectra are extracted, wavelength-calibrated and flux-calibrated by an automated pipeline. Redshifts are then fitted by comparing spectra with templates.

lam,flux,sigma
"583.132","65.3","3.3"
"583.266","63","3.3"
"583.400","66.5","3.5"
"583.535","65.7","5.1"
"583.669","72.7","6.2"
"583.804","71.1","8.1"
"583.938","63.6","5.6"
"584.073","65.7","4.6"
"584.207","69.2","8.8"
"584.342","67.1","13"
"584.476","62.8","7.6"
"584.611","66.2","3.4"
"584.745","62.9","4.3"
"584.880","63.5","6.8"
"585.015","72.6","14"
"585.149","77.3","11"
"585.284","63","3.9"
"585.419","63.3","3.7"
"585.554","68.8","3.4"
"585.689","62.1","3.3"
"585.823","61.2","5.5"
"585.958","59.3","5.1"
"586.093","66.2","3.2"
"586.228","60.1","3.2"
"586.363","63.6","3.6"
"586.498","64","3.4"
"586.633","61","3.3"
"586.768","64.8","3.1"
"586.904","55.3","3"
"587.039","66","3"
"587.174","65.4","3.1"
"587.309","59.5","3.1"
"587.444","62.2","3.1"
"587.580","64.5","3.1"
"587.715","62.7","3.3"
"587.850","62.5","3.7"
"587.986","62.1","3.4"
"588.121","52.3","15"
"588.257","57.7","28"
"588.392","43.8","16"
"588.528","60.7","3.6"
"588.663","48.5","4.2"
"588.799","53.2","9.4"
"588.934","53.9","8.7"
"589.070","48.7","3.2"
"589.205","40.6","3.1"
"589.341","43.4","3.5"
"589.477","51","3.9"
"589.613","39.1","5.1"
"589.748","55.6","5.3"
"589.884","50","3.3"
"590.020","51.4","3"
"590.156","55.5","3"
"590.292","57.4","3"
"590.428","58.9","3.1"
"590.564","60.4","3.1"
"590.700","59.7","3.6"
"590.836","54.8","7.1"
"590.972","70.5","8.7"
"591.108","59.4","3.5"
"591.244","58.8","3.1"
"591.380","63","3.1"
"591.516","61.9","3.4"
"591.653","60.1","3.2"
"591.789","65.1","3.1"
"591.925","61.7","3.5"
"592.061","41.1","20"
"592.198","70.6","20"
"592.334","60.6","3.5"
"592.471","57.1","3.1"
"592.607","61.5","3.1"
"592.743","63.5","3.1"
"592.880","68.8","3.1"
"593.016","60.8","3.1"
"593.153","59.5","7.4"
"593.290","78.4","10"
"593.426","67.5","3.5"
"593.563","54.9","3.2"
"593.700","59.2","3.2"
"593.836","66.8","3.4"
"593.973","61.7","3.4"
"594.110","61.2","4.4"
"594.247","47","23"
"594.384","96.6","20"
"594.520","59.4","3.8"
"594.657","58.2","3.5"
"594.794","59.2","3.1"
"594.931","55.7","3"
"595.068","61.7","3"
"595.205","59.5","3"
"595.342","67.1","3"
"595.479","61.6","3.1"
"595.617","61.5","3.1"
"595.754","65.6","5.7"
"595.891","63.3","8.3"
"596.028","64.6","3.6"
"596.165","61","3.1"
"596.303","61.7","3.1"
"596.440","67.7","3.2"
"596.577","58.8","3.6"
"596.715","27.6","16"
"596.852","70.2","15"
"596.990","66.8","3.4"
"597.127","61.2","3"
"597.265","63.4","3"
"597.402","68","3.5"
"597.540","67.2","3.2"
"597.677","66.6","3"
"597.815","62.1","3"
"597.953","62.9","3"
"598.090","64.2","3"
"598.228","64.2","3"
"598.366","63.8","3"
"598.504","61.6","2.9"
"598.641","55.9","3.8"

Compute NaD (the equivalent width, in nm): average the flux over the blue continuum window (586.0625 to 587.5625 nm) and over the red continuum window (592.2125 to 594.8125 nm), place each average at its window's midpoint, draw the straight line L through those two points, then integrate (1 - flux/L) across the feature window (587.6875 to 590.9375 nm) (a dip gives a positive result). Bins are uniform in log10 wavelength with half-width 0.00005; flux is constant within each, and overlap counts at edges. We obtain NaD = 0.48 nm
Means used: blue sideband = 62.5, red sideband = 63.5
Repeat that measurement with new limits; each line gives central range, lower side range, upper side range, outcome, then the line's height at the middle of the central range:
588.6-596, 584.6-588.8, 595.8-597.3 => 0.233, 61.1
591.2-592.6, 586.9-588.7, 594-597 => 0.007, 60.4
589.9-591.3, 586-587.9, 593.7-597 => 0.087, 62.2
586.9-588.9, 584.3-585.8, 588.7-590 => -0.143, 54.5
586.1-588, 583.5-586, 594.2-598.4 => 0.088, 65.6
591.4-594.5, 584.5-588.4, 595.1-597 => -0.067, 61.6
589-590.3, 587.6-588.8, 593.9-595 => 0.201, 57.8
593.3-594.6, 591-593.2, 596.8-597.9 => -0.037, 62.6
